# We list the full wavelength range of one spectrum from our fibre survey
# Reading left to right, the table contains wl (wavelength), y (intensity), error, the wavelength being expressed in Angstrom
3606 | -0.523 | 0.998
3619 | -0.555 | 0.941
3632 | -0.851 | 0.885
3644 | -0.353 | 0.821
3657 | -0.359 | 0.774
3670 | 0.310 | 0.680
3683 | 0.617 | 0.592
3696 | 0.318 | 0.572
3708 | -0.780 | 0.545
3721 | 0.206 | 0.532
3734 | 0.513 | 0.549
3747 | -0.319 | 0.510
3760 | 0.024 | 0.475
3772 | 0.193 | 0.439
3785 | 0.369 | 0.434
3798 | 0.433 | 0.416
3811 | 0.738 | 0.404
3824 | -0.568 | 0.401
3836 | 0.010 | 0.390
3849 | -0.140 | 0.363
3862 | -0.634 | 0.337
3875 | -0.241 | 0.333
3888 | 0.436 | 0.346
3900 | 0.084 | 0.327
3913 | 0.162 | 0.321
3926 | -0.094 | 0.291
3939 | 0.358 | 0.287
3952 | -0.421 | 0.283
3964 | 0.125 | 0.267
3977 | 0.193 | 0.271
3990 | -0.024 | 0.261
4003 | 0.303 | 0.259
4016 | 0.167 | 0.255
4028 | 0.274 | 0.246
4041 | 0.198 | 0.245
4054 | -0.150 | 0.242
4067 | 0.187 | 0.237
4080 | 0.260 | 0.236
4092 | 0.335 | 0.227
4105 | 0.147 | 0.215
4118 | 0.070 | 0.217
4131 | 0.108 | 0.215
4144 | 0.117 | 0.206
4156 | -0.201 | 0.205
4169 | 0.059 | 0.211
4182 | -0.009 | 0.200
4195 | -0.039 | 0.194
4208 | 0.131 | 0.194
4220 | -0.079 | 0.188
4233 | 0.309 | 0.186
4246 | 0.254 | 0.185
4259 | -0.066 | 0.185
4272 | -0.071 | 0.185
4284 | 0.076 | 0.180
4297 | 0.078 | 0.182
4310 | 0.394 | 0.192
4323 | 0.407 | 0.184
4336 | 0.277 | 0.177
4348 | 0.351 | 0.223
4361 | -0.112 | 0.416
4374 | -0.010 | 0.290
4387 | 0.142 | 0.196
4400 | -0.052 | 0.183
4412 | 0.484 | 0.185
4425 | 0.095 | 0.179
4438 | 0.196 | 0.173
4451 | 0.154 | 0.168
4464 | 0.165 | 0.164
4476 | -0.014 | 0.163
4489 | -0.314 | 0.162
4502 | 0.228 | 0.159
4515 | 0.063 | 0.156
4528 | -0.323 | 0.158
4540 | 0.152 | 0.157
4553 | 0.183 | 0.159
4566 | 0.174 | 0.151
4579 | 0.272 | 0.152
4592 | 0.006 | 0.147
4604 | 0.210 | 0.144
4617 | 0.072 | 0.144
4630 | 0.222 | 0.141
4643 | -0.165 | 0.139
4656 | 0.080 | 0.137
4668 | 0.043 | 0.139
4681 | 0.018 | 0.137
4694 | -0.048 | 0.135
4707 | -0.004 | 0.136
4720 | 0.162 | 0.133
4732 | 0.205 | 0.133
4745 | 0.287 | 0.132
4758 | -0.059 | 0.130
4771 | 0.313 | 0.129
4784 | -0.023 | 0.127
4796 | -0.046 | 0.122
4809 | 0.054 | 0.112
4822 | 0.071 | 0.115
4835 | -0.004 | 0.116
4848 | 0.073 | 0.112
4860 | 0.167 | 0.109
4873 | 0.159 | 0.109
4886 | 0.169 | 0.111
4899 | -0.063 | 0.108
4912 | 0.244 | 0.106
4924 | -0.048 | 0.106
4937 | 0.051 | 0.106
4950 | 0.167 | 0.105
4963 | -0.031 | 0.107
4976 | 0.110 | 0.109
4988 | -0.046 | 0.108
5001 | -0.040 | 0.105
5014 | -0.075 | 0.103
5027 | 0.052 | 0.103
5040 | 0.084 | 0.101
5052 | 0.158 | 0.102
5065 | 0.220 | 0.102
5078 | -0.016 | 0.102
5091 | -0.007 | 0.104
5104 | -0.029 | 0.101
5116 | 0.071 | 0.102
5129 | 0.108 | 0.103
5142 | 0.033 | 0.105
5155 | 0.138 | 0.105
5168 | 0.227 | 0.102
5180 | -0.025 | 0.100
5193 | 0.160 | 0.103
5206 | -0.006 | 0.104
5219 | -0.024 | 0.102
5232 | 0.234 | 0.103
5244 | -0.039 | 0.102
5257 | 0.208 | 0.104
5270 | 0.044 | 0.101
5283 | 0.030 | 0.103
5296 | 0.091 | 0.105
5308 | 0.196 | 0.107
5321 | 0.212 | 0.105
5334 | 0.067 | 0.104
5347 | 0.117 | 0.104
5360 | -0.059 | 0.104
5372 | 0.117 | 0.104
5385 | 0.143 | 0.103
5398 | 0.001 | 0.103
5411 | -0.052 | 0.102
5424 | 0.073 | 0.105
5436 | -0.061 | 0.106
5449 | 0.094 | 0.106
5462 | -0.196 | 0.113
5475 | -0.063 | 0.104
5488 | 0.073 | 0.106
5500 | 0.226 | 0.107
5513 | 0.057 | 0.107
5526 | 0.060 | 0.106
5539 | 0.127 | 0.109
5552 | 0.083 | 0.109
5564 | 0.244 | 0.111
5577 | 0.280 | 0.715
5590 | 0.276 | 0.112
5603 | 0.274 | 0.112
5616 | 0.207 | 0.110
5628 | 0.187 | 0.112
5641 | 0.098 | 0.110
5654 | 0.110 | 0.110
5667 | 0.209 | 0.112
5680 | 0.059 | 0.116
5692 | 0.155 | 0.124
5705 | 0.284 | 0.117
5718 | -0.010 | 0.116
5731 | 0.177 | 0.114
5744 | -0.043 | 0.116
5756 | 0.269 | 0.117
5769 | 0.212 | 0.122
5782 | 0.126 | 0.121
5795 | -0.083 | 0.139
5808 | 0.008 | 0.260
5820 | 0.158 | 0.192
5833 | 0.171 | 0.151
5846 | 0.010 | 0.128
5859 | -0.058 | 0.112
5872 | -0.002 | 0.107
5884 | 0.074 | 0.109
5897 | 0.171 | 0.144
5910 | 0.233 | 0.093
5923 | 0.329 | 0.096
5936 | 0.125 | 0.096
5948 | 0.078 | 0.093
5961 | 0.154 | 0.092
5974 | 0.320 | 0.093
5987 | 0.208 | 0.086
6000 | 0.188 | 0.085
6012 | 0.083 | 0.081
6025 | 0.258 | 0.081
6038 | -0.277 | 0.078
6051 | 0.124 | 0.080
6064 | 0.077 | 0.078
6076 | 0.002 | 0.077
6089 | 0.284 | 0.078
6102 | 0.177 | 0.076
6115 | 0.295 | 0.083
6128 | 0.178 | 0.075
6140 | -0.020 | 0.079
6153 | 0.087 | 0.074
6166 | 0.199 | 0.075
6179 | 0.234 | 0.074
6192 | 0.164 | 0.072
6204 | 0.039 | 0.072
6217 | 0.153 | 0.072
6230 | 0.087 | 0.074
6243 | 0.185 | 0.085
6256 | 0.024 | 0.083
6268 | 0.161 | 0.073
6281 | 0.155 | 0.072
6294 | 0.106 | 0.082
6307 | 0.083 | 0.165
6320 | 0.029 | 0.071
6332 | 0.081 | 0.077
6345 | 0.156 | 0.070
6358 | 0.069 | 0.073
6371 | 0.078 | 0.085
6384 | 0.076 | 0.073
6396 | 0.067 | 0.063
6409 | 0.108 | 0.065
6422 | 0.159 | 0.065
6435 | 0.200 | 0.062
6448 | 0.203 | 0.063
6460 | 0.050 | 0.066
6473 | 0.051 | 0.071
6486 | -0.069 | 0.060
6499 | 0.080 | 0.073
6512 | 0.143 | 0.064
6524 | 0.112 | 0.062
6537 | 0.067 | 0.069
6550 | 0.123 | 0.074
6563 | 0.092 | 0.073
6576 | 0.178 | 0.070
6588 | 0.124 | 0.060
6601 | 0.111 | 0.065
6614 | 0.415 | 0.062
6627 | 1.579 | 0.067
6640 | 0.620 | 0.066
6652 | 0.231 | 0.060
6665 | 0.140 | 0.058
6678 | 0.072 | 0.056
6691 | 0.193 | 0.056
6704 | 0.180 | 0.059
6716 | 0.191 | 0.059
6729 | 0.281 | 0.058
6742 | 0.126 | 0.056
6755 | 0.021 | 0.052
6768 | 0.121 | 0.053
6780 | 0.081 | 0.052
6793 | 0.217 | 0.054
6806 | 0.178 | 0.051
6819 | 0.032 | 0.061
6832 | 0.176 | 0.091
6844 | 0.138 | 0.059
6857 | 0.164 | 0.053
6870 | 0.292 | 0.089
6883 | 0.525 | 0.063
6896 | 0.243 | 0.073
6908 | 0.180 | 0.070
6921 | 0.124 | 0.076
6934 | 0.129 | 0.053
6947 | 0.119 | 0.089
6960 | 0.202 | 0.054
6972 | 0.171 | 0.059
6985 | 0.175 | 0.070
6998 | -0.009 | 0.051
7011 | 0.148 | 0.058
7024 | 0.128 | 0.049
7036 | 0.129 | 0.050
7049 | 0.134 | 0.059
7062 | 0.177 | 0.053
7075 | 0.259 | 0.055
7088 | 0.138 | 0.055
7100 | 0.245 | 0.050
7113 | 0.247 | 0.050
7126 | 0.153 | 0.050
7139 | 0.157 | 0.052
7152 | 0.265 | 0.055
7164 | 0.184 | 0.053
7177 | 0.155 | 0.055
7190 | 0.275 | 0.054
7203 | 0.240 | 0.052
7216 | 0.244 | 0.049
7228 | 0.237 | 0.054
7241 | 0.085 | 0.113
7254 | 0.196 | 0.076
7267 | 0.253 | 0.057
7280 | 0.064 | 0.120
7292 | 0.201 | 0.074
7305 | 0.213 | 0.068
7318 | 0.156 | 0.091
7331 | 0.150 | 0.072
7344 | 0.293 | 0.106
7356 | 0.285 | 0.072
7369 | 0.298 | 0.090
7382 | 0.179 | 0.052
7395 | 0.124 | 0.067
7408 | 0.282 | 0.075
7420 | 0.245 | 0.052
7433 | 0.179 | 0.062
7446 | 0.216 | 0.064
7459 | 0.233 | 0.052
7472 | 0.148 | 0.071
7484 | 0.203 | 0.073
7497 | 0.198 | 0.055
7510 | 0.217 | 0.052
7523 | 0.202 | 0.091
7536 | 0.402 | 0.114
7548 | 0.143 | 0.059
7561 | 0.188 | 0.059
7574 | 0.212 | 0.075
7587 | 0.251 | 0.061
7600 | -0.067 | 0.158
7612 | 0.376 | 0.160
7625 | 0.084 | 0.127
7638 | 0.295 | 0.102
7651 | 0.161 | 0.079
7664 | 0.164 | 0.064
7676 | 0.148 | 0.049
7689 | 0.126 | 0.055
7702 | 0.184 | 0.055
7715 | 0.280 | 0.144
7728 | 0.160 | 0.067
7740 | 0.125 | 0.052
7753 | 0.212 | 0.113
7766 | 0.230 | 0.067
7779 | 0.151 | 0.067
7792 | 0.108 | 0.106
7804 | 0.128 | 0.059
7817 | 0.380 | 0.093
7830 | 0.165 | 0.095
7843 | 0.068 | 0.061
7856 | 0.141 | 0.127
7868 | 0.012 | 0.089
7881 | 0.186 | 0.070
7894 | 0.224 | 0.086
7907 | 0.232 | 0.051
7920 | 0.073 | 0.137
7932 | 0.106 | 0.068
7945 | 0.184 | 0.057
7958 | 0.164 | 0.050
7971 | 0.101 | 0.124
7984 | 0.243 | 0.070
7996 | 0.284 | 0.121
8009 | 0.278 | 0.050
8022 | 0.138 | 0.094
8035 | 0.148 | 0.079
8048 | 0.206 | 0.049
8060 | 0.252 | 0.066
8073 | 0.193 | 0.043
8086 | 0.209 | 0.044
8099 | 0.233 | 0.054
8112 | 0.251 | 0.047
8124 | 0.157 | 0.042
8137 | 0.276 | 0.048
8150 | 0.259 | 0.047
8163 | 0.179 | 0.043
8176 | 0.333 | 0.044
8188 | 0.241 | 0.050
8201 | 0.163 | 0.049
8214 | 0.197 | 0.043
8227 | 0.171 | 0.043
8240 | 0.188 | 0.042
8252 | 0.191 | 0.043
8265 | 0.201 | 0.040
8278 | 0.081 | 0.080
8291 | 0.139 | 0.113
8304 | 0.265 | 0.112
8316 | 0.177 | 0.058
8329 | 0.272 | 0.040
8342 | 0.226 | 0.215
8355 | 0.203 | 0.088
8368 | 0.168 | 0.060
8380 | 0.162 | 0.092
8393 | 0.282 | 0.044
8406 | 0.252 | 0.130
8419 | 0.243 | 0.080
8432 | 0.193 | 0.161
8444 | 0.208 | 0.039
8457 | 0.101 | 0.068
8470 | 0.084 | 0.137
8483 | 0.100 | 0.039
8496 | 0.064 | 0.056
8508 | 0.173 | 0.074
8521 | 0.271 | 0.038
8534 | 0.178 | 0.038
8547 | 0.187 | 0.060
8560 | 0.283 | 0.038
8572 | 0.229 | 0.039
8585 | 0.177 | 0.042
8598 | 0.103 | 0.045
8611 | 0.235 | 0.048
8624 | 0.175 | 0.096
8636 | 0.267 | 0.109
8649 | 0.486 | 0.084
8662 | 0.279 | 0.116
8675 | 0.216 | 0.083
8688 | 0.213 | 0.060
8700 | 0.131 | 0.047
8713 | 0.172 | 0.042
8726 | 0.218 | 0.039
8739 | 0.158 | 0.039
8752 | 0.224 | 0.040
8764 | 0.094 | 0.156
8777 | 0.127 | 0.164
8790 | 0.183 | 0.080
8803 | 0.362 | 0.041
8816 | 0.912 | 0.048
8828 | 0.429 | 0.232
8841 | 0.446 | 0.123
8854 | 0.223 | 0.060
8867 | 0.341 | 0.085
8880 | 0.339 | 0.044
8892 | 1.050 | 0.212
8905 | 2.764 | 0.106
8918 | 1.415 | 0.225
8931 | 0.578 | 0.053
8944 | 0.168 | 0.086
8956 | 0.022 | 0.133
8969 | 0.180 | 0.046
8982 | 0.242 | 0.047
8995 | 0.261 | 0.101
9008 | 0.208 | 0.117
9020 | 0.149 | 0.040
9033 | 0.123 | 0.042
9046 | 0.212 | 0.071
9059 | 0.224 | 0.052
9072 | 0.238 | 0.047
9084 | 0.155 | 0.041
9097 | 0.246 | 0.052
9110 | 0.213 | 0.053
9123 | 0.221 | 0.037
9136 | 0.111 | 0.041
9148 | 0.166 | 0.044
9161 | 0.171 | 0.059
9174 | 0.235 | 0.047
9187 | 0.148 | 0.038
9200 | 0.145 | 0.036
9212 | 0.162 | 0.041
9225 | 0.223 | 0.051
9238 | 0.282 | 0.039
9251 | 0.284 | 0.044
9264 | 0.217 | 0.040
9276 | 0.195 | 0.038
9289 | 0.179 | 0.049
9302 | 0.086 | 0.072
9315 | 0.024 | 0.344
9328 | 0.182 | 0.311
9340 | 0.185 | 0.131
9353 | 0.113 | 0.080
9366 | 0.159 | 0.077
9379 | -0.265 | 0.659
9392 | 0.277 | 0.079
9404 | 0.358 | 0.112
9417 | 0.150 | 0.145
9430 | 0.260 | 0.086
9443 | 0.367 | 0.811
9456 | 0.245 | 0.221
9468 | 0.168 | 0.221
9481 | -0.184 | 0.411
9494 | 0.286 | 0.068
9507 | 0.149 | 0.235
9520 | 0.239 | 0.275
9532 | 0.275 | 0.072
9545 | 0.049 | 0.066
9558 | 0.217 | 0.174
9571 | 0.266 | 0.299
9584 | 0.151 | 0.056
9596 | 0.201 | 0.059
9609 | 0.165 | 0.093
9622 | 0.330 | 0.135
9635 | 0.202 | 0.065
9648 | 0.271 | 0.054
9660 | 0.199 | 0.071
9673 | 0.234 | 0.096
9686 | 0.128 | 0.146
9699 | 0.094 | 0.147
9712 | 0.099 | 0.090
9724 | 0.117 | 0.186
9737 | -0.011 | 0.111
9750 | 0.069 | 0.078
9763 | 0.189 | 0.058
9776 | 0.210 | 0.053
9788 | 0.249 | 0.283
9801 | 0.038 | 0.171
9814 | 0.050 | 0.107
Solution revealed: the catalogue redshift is 0.78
